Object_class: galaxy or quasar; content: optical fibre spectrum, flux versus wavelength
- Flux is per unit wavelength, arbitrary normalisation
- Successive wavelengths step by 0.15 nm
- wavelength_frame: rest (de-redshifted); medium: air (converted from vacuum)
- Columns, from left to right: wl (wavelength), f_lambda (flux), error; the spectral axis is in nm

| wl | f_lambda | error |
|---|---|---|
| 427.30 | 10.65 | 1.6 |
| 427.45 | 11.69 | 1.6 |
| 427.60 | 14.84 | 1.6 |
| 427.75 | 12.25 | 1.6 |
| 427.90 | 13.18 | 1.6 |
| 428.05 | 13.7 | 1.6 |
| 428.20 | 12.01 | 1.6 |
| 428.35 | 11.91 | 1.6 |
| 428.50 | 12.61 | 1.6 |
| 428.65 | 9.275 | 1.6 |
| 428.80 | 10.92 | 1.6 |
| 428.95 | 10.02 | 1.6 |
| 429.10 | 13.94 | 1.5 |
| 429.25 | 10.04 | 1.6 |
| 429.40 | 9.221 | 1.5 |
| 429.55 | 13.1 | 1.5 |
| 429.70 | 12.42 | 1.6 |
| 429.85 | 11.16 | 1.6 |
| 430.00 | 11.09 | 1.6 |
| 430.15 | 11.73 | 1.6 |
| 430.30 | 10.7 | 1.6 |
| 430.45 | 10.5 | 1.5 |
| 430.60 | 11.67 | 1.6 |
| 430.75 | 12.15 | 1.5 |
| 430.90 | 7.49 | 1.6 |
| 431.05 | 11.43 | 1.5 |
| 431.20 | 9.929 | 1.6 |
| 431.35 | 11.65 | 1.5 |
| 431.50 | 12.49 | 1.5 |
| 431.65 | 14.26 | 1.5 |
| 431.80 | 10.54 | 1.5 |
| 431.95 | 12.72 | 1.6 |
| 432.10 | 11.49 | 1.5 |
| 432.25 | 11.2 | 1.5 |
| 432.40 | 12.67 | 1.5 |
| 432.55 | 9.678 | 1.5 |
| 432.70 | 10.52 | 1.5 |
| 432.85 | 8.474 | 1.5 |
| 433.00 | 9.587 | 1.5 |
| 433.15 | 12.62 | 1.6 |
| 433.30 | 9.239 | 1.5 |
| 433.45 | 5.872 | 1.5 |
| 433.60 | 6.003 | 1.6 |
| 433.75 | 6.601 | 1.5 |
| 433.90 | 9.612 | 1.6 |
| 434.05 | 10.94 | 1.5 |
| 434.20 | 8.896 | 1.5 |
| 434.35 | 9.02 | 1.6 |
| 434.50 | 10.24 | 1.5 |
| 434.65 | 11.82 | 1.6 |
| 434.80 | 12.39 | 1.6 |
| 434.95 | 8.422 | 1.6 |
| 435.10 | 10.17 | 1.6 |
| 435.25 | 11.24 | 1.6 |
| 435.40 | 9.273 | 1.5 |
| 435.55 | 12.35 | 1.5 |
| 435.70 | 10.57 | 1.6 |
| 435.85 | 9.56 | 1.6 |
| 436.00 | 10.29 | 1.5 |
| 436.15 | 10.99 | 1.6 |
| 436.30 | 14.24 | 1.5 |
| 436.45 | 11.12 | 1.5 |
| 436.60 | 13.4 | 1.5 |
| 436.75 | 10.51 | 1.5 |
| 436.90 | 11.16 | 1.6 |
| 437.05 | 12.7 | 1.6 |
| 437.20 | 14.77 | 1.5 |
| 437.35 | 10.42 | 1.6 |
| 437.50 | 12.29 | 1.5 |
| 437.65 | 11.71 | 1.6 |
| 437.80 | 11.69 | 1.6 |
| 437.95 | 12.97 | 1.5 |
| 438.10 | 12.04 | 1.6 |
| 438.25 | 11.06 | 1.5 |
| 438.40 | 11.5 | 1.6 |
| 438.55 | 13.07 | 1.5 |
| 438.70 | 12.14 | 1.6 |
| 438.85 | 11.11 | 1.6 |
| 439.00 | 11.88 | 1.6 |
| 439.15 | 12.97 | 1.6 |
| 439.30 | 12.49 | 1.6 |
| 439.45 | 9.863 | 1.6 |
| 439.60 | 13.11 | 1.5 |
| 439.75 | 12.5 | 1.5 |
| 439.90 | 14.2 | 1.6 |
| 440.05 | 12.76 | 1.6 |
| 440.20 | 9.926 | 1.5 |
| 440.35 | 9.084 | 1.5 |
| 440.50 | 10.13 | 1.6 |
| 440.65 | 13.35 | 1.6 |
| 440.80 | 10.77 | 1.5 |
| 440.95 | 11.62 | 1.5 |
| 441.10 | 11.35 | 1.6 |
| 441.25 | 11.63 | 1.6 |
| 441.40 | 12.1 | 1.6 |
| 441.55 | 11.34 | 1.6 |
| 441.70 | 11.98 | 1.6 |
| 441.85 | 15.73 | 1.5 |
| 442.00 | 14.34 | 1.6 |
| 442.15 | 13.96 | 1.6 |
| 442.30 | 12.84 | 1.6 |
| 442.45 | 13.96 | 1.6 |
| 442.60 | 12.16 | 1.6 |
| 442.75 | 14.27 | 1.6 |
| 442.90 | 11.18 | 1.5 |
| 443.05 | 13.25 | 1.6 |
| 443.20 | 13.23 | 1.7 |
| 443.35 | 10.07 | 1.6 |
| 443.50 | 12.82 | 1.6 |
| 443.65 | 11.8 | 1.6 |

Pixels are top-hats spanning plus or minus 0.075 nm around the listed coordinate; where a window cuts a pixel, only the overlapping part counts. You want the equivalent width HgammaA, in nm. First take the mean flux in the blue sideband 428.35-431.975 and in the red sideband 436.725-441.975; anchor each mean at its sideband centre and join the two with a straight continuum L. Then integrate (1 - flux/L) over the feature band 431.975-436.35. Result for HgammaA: 0.55 nm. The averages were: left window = 11.3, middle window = 10.1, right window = 12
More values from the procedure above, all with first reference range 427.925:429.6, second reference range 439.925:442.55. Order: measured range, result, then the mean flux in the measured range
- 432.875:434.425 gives 0.39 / 8.83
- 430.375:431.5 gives 0.08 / 10.8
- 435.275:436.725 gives 0.08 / 11.3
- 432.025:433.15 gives 0.10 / 10.7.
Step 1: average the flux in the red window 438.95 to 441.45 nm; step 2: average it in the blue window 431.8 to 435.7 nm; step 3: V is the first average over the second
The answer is 1.17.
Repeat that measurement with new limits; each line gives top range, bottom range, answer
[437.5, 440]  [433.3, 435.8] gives 1.27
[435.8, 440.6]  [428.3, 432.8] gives 1.05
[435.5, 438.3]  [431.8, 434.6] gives 1.20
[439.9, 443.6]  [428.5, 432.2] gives 1.09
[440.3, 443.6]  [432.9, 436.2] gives 1.26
